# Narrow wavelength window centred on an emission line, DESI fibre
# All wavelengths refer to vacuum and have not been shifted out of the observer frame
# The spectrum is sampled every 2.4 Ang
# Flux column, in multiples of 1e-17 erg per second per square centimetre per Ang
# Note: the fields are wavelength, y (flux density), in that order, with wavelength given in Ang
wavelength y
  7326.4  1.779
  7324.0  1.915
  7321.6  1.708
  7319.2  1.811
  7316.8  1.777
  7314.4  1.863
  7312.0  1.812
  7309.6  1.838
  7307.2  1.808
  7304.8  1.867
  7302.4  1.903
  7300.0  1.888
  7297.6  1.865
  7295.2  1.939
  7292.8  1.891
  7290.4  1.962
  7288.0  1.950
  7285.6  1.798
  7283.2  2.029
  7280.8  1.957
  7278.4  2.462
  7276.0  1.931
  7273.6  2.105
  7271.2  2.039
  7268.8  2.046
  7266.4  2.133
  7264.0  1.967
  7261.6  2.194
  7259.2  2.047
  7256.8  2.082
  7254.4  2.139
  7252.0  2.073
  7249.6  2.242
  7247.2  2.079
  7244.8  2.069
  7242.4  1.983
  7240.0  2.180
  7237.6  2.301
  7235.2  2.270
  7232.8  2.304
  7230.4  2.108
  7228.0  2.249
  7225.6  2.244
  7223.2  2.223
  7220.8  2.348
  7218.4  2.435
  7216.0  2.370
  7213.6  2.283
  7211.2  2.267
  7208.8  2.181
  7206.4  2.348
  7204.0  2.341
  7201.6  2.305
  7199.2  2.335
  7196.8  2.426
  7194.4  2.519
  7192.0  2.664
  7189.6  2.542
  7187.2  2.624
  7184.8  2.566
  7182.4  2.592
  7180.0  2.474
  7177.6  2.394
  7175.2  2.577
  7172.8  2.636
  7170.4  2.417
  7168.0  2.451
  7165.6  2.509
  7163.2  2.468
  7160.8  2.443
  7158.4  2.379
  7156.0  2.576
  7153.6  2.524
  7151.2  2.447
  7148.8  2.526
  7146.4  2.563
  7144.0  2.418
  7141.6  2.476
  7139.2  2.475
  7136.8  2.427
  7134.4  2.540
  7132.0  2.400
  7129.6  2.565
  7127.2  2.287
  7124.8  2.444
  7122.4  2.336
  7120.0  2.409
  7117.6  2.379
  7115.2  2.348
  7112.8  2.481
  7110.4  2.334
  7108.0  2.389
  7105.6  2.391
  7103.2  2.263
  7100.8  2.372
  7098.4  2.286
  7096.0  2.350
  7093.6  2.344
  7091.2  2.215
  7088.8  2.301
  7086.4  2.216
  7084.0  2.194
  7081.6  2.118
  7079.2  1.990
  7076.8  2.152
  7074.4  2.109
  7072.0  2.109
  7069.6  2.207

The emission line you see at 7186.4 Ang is C III]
